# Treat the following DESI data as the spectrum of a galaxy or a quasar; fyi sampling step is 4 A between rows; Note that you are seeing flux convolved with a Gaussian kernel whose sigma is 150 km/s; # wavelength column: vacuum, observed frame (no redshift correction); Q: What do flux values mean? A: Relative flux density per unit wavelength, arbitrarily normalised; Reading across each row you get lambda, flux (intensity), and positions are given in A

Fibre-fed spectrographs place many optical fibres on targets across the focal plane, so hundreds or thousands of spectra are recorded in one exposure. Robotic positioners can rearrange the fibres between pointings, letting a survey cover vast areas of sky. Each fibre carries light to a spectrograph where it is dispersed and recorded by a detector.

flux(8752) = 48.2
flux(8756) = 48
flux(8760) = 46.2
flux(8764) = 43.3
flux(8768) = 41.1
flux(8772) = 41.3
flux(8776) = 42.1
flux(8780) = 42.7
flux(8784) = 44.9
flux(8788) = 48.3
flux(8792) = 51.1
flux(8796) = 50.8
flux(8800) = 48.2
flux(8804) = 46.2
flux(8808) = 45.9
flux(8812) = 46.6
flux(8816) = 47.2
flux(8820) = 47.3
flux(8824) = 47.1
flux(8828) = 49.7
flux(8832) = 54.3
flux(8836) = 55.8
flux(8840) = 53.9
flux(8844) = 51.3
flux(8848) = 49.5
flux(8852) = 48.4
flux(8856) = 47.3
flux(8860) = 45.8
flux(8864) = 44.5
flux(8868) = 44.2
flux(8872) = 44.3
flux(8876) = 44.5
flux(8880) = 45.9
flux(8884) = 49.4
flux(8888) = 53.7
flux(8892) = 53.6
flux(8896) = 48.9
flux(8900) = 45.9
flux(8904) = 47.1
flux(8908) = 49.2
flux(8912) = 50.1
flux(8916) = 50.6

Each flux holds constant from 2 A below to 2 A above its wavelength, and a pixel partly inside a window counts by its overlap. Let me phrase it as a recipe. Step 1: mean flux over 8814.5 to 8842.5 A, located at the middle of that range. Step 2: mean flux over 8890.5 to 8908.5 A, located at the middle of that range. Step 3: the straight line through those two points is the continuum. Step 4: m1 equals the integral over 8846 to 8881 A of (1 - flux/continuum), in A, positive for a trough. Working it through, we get 2.7 A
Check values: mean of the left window 50.8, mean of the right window 48.8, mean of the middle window 46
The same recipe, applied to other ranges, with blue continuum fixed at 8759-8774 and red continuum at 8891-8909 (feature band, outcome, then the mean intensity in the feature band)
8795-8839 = -3.98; 49.1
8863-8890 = 0.52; 46.7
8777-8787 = -0.14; 44.1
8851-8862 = -0.08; 47.1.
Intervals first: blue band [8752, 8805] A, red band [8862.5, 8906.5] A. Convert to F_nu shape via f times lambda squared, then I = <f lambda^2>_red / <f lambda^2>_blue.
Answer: 1.06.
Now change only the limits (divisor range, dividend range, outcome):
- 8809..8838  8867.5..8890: 0.96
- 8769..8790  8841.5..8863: 1.13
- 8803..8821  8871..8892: 1.05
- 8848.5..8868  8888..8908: 1.07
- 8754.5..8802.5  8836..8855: 1.14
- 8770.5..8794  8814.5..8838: 1.13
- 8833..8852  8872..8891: 0.93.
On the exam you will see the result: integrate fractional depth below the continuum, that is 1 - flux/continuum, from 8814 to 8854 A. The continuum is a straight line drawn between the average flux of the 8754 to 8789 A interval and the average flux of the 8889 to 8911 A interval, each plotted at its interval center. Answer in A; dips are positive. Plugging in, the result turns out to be -3.3 A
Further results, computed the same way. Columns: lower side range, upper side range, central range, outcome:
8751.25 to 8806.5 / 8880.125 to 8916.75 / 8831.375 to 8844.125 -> -1.73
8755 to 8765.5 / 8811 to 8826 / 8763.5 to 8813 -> 0.83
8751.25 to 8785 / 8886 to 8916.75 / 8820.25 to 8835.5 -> -1.27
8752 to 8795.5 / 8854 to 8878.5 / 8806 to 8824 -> -0.64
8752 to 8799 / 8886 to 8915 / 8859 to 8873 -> 1.15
